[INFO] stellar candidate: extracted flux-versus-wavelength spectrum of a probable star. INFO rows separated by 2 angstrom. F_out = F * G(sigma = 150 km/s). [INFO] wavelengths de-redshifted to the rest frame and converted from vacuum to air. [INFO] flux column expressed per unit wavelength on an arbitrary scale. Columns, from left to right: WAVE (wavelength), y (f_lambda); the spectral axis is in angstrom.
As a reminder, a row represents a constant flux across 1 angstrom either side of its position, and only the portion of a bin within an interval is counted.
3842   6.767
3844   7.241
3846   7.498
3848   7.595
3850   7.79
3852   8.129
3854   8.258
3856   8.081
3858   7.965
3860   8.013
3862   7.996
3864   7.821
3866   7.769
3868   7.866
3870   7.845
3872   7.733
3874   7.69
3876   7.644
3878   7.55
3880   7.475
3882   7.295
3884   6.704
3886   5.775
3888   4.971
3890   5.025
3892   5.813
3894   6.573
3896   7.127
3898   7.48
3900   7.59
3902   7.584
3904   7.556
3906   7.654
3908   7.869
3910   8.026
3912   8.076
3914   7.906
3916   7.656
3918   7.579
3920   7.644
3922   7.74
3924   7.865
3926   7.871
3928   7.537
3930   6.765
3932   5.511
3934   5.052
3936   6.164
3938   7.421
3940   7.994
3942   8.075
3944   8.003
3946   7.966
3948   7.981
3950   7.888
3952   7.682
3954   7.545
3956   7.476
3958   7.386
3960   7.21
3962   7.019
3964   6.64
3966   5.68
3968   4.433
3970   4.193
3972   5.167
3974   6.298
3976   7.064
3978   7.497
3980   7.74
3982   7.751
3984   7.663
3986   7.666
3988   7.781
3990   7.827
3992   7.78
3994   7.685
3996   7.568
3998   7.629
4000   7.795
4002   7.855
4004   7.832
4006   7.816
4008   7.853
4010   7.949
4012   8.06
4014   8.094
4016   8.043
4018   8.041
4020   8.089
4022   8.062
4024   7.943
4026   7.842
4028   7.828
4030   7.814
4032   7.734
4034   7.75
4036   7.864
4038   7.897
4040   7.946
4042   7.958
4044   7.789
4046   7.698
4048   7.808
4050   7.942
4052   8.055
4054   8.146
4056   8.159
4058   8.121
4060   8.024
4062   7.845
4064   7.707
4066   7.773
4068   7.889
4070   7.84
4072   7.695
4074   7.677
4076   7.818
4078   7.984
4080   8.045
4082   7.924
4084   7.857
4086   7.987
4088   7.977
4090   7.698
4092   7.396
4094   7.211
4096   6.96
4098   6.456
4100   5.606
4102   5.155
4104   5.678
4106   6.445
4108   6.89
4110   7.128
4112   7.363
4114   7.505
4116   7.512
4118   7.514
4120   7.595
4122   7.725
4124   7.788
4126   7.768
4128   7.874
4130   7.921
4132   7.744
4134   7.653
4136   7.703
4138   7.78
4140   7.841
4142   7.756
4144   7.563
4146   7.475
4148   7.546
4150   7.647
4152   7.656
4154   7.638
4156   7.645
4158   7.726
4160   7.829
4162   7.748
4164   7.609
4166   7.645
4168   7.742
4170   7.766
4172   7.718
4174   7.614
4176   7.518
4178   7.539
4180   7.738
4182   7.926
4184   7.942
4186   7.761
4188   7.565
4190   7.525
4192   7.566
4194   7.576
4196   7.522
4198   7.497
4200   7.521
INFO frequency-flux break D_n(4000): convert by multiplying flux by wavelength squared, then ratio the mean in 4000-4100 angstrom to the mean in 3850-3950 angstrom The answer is 1.14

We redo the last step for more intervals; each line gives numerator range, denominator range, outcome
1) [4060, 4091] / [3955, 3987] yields 1.24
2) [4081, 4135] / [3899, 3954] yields 1.06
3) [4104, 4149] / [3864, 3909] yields 1.19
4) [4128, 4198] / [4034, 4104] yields 1.06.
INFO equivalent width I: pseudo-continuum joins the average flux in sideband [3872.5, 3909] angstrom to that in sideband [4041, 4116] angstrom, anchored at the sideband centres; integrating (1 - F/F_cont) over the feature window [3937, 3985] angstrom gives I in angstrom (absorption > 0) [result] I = 0.6 angstrom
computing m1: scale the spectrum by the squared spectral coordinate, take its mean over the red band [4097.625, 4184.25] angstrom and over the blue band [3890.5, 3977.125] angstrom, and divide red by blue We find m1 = 1.2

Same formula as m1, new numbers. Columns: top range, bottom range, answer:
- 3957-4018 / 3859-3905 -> 1.07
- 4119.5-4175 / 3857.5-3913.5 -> 1.20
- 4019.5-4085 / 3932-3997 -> 1.16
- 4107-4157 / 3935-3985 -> 1.18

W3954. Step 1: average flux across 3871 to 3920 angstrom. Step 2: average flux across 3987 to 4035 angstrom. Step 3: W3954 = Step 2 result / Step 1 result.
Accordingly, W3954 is 1.1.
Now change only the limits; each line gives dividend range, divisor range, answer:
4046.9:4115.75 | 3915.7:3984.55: 1.06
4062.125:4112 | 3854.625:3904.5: 1.01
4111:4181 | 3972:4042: 0.99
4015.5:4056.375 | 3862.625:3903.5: 1.12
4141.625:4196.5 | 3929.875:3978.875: 1.13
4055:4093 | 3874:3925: 1.09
